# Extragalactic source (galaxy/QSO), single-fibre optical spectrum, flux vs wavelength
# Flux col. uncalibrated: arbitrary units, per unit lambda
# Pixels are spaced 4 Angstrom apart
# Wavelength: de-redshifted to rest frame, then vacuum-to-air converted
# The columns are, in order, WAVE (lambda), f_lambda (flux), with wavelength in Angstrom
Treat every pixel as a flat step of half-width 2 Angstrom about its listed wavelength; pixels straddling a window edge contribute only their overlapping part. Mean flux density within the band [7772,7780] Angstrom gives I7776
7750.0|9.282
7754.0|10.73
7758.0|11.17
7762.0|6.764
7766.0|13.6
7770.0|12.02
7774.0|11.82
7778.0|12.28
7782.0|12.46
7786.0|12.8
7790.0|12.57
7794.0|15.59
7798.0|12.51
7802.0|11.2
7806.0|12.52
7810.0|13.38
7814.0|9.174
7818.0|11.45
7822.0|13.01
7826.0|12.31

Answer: 12.1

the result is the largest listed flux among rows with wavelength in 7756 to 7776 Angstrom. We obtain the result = 13.6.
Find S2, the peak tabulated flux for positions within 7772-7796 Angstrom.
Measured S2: 15.59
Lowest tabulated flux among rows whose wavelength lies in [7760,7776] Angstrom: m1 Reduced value 6.764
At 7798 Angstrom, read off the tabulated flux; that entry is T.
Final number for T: 12.51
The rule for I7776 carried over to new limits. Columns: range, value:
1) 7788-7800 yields 13.6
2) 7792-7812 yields 13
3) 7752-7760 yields 10.9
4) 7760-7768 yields 10.2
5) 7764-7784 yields 12.4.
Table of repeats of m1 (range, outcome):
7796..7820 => 9.174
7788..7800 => 12.51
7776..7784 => 12.28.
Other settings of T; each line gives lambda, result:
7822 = 13.01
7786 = 12.8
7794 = 15.59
